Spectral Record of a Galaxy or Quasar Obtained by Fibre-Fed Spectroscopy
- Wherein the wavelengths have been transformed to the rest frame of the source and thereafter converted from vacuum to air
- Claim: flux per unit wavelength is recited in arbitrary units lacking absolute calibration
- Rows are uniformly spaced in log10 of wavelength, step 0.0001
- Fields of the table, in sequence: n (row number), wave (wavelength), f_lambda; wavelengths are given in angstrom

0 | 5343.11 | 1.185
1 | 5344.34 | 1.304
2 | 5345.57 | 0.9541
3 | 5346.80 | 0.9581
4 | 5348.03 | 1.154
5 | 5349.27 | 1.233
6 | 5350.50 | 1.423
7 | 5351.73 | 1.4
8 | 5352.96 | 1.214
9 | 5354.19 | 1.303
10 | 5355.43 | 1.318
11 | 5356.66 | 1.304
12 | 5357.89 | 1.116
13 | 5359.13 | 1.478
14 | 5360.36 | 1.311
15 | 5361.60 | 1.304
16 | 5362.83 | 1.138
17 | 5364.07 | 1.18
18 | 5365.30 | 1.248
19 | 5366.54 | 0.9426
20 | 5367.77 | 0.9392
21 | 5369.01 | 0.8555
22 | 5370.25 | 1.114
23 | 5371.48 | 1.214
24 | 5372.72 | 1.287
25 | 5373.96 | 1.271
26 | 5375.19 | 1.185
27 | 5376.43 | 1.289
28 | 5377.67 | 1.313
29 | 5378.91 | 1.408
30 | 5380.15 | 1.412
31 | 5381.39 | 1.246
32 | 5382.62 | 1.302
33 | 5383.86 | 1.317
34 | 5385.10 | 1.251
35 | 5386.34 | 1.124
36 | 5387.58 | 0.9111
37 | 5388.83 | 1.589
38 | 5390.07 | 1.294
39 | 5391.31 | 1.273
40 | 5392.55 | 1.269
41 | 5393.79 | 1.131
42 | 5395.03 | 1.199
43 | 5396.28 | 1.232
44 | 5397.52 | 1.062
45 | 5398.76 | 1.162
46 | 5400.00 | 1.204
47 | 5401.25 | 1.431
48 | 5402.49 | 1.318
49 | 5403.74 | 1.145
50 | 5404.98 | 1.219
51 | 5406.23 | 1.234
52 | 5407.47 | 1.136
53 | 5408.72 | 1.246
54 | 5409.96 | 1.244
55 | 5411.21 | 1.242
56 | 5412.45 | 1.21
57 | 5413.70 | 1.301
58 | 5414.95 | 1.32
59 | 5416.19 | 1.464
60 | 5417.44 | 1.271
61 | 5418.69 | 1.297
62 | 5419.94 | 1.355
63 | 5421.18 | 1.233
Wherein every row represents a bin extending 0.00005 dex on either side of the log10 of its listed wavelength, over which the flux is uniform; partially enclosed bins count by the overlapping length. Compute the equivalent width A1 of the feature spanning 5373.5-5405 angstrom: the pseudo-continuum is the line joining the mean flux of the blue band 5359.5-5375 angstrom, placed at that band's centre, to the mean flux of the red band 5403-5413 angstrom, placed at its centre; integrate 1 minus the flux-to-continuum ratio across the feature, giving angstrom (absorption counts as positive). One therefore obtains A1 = -1.8 angstrom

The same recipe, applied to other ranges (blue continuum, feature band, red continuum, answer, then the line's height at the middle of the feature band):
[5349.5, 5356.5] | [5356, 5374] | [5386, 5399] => 1.6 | 1.29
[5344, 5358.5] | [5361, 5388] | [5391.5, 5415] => 0.6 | 1.22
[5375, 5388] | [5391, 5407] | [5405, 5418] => 0.5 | 1.26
